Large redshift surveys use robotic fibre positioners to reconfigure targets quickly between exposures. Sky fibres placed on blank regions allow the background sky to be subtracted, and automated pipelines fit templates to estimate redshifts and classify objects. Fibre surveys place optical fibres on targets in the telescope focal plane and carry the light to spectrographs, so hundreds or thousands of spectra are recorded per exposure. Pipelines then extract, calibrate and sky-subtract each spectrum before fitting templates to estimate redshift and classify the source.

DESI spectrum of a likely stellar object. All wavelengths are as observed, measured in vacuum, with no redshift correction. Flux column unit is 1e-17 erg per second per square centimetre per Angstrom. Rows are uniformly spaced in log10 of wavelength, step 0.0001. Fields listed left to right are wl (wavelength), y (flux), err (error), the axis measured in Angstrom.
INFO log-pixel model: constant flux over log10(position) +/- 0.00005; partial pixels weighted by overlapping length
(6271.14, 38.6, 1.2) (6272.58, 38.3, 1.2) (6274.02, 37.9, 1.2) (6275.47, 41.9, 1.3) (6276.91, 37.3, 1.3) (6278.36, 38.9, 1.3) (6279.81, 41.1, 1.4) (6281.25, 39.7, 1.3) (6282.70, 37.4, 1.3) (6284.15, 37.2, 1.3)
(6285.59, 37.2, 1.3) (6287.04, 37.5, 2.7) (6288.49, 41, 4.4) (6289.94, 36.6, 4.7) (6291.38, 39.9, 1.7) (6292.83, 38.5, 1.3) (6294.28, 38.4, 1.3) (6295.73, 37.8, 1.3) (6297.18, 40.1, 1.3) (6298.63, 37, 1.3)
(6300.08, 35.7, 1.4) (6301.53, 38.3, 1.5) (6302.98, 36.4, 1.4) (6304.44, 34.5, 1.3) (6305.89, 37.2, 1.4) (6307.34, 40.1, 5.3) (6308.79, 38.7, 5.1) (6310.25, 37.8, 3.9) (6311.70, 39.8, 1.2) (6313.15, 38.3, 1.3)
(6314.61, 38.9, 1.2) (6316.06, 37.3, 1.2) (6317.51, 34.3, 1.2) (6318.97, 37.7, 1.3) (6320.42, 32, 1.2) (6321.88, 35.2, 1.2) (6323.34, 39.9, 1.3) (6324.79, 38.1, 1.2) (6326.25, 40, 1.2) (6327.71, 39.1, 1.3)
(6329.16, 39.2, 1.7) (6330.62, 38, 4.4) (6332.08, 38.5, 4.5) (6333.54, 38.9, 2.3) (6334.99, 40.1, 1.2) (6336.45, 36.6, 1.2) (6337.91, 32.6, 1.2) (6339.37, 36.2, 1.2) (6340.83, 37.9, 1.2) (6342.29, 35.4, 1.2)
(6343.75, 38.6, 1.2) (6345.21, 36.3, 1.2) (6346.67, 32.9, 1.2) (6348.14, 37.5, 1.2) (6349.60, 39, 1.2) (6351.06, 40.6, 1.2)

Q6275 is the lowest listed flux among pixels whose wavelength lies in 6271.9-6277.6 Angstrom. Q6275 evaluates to 37.3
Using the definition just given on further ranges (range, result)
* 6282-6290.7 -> 36.6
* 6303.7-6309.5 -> 34.5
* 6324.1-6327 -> 38.1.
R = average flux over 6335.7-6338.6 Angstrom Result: 34.6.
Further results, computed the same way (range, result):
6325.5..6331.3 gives 39.1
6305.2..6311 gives 38.5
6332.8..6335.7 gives 39.6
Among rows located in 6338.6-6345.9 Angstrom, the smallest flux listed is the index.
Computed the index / 35.4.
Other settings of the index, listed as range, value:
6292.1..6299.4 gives 37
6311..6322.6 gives 32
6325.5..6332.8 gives 38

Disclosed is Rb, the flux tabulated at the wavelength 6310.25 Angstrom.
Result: 37.8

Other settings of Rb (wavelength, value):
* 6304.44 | 34.5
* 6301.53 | 38.3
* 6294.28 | 38.4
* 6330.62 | 38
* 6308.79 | 38.7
